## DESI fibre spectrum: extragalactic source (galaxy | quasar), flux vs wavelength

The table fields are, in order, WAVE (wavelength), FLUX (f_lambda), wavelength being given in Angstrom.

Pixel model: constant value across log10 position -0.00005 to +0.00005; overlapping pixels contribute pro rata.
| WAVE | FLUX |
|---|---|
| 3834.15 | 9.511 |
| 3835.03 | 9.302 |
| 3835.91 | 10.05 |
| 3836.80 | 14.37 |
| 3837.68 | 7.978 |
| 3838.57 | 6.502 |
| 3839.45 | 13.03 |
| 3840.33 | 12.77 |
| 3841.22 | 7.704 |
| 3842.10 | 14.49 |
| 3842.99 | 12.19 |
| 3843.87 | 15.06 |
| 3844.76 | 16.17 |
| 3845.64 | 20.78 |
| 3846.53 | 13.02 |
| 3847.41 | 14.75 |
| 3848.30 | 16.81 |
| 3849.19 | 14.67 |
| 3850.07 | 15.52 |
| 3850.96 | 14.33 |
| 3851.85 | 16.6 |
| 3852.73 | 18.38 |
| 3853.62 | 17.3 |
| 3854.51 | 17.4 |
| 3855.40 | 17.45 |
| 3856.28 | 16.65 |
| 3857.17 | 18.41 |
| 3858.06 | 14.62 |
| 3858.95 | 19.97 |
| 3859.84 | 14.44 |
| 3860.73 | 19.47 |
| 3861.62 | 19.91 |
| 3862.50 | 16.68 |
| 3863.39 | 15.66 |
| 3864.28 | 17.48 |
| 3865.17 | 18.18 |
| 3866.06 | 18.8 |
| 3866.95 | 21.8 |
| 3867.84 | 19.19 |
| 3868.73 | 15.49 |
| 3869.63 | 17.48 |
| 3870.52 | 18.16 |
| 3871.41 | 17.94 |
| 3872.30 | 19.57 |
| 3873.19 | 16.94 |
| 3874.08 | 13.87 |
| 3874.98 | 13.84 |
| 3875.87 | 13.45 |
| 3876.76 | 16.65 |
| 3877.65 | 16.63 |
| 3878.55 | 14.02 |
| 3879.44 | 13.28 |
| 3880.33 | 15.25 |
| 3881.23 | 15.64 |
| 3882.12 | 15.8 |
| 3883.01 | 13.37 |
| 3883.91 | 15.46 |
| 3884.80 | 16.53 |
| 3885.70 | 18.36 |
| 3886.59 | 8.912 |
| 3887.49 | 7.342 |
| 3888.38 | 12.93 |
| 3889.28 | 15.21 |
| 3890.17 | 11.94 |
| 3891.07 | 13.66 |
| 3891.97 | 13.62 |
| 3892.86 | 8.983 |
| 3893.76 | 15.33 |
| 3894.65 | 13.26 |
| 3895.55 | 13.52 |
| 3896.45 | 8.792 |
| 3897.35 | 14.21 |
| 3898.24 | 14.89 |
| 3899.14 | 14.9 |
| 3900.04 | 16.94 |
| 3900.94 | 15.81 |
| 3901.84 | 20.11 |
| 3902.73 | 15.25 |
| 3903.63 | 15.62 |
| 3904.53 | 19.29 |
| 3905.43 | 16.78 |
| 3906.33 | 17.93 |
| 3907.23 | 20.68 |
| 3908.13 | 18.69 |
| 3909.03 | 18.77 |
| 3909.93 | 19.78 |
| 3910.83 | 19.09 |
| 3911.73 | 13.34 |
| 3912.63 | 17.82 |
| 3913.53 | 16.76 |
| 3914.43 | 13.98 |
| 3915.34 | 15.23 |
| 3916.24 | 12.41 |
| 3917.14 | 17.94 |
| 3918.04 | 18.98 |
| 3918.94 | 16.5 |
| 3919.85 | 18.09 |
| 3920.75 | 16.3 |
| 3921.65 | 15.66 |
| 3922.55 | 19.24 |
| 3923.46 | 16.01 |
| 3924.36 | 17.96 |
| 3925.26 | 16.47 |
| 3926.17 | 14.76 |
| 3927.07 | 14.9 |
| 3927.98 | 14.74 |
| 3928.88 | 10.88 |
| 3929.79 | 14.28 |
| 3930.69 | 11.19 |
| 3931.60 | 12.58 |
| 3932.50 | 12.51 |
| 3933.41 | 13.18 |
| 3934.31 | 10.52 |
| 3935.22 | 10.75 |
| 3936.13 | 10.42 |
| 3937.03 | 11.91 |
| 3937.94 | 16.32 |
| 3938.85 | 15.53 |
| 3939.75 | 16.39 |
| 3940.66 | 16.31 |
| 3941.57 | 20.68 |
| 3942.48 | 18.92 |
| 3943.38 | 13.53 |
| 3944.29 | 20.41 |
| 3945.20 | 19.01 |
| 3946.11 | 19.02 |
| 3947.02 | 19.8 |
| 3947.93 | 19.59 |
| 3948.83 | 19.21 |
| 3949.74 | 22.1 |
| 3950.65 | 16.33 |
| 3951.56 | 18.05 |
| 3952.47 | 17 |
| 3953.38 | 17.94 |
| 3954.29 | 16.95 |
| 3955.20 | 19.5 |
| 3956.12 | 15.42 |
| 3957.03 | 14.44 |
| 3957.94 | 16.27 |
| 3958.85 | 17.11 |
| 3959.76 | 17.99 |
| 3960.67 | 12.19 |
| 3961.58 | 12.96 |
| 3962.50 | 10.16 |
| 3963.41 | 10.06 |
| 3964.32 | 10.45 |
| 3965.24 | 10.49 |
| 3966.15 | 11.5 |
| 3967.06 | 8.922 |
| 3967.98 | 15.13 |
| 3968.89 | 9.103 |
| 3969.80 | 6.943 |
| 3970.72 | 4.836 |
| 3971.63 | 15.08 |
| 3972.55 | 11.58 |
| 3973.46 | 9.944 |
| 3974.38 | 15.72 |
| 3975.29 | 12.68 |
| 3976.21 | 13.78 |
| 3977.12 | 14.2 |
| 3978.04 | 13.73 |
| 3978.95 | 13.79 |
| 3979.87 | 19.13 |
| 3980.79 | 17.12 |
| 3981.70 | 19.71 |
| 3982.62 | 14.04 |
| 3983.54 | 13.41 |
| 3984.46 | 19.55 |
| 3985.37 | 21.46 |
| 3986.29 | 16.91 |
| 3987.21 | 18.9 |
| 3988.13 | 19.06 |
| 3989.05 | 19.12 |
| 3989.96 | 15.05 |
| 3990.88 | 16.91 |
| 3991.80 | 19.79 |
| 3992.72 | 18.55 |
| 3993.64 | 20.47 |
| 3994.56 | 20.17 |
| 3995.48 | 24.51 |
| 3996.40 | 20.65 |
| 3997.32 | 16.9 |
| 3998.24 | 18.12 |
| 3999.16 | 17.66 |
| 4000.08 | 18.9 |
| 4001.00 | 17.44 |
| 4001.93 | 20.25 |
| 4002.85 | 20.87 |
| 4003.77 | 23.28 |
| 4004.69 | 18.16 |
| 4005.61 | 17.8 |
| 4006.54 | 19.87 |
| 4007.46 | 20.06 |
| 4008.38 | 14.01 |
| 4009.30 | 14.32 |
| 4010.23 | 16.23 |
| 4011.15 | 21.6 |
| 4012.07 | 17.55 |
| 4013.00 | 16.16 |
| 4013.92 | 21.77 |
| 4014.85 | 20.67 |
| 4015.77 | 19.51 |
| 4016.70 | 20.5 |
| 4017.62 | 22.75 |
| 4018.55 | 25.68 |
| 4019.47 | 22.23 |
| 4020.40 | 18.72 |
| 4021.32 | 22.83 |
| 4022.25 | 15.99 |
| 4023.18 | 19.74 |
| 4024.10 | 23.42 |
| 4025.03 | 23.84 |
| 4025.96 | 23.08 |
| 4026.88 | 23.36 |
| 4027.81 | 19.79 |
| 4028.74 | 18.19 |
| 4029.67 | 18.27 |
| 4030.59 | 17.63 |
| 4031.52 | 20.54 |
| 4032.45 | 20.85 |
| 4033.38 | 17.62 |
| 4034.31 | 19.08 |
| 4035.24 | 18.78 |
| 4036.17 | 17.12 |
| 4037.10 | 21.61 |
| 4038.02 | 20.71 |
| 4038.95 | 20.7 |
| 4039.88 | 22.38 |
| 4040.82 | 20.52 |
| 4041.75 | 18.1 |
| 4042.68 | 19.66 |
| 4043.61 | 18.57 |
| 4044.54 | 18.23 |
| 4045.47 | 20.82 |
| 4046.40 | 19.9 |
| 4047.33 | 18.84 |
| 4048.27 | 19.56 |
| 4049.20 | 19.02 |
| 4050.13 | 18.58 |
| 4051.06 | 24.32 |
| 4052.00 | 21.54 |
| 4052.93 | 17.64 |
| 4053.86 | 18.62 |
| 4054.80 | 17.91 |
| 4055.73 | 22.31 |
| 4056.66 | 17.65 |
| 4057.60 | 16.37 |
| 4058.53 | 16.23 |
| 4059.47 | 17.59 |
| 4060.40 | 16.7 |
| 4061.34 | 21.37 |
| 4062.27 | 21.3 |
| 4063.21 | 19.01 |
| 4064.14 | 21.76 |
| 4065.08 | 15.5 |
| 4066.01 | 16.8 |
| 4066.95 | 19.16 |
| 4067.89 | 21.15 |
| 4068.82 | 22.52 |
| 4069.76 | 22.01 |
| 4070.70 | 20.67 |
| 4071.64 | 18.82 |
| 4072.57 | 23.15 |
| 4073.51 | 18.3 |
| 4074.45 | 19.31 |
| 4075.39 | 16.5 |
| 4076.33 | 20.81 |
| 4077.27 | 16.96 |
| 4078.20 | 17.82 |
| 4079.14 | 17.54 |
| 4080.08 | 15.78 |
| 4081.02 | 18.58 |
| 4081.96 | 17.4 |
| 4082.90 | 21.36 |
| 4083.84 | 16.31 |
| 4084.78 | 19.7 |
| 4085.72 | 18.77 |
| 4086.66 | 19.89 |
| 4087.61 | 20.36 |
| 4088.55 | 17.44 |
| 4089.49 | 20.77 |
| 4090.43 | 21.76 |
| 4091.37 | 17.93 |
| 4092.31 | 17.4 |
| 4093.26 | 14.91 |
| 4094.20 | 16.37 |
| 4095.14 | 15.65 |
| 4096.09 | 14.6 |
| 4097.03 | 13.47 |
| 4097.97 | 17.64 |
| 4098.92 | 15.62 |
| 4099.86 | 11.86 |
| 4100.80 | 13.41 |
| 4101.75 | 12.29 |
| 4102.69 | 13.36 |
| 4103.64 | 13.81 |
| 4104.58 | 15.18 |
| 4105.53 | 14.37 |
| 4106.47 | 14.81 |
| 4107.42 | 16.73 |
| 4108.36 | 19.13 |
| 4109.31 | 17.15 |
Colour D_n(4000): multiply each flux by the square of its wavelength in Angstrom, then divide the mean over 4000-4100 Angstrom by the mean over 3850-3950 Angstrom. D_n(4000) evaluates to 1.29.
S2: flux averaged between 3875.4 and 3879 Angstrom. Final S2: 15.2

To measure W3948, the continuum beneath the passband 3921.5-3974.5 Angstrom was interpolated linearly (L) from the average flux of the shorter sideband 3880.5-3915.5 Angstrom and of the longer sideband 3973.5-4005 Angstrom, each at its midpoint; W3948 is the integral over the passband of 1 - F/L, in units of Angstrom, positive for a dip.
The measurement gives 6.2 Angstrom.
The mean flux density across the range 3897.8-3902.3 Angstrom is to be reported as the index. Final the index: 16.5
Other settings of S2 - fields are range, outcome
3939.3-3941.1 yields 16.4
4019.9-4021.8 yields 20.7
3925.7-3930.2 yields 13.9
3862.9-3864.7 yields 16.6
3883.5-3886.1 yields 16.8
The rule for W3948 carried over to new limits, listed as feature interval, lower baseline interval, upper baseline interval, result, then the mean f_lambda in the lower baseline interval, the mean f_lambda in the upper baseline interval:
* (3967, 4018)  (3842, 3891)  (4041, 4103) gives 1.1 Angstrom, 16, 18.4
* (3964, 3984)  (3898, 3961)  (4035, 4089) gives 5.2 Angstrom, 16.4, 19.2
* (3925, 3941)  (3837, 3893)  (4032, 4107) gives 2.8 Angstrom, 15.3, 18.4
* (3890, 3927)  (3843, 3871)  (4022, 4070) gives 3.7 Angstrom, 17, 19.7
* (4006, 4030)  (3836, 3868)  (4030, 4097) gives -2.3 Angstrom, 15.7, 19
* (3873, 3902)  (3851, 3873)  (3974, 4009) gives 5.9 Angstrom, 17.7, 17.9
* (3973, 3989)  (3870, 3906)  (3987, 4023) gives 2.0 Angstrom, 14.8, 19.3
